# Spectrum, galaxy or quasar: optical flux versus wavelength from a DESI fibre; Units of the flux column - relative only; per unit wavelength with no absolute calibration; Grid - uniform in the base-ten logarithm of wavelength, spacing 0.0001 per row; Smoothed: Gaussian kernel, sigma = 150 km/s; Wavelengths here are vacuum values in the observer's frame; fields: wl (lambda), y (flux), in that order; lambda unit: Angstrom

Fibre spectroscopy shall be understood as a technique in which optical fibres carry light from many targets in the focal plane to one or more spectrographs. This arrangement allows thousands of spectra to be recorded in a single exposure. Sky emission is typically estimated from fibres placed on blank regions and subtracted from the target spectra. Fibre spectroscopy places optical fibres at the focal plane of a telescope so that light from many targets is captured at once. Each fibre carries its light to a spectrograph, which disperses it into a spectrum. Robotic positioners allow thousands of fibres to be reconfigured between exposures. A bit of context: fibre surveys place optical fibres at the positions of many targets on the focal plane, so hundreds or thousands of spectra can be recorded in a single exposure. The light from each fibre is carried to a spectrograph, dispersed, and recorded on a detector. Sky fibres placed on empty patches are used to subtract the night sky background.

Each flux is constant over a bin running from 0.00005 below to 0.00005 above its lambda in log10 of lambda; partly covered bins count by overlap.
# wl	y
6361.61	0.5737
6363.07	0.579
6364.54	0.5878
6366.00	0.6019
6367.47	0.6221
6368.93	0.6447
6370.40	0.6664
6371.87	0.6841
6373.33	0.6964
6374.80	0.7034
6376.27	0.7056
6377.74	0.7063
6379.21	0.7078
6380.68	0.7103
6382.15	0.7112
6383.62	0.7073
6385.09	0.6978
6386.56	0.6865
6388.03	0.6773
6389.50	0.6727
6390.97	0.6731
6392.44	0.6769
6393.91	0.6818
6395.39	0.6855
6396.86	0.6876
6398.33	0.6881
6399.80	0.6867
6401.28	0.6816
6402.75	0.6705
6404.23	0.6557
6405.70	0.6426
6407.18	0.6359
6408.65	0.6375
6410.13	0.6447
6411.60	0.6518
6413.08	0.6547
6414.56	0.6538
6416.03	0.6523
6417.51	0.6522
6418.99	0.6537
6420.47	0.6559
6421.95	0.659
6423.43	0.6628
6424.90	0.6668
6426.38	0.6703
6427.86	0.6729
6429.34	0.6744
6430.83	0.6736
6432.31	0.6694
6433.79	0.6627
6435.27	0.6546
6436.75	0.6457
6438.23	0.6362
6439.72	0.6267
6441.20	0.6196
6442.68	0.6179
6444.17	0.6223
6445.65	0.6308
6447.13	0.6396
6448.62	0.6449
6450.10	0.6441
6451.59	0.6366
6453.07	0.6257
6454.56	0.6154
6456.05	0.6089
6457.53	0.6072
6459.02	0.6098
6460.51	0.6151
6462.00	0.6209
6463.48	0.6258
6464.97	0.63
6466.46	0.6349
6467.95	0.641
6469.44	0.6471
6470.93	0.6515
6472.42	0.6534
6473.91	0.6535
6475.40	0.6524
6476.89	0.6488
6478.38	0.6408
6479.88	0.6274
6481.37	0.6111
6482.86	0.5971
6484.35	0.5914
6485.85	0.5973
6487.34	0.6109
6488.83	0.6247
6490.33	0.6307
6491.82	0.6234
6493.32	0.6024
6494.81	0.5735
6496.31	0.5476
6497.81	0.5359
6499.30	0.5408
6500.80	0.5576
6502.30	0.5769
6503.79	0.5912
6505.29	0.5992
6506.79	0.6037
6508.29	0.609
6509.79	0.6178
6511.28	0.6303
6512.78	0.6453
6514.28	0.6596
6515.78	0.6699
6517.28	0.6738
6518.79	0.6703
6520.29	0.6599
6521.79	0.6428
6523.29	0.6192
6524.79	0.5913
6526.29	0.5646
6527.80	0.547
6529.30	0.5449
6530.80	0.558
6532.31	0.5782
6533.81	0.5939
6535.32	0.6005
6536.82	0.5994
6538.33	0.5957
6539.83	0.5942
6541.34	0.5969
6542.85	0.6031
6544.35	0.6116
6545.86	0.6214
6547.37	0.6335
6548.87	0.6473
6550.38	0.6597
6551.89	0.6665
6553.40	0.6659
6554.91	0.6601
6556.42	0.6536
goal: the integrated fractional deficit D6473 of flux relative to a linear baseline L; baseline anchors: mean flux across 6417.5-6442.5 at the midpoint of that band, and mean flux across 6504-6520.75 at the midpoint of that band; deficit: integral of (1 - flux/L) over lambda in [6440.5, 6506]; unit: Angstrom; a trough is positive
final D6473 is 3.1 Angstrom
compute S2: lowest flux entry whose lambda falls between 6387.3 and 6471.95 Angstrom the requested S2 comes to 0.6072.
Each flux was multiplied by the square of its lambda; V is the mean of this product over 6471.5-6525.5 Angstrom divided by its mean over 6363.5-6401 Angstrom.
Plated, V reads 0.94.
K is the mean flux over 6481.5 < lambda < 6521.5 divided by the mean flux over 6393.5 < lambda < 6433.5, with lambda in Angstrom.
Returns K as 0.92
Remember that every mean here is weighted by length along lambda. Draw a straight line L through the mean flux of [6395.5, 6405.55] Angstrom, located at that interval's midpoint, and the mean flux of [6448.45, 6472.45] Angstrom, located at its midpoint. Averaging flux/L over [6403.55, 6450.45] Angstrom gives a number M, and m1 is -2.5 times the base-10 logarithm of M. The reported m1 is 0.01 mag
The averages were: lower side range 0.677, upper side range 0.629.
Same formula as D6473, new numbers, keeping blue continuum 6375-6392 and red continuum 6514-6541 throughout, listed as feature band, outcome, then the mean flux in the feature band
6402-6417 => 0.7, 0.65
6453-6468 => 0.7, 0.62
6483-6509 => 1.6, 0.589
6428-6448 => 0.5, 0.645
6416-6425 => 0.2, 0.657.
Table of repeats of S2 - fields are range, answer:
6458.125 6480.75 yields 0.6098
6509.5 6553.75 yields 0.5449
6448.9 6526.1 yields 0.5359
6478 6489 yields 0.5914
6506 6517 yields 0.6037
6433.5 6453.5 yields 0.6179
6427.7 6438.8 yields 0.6362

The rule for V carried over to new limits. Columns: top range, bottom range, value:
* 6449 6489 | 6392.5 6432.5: 0.96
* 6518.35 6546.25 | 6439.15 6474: 0.97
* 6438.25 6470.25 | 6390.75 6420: 0.96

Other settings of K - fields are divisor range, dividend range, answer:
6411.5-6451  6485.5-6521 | 0.94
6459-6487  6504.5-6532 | 0.98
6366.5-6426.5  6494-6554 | 0.90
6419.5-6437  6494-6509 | 0.86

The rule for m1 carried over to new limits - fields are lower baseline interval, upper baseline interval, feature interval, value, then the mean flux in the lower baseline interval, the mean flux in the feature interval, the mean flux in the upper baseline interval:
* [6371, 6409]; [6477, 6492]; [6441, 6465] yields 0.03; 0.684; 0.624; 0.617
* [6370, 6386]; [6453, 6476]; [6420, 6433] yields -0.01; 0.7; 0.667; 0.631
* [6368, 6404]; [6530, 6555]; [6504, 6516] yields 0.01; 0.687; 0.626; 0.616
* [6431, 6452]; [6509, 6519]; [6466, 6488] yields 0.03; 0.64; 0.631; 0.651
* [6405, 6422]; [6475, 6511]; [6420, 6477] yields -0.02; 0.649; 0.642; 0.6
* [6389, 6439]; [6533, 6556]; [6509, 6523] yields -0.03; 0.663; 0.651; 0.624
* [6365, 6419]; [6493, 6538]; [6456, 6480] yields -0.01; 0.672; 0.634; 0.6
